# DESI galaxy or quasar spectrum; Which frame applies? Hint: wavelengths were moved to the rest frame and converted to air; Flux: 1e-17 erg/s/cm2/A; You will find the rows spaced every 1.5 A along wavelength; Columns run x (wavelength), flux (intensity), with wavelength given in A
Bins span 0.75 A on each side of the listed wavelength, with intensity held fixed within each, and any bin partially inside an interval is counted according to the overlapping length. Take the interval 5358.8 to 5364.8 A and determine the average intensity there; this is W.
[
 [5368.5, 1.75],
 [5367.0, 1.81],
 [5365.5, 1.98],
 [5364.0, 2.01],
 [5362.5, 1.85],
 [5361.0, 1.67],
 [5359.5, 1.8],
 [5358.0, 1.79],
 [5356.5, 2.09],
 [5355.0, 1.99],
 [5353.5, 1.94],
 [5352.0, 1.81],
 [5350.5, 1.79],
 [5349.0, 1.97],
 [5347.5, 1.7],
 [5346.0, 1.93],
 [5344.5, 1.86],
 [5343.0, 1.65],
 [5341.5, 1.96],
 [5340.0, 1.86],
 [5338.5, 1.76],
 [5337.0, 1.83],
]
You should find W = 1.83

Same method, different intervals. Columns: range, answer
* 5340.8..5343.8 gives 1.8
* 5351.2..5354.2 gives 1.87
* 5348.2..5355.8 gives 1.9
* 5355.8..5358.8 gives 1.94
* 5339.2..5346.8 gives 1.85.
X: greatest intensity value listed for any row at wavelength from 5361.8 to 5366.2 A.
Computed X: 2.01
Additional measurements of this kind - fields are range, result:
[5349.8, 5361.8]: 2.09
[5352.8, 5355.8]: 1.99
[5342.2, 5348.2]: 1.93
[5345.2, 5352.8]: 1.97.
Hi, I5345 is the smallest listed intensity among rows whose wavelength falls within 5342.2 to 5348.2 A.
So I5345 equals 1.65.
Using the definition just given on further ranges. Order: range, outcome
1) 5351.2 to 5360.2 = 1.79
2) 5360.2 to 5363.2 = 1.67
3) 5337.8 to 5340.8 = 1.76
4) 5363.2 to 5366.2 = 1.98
